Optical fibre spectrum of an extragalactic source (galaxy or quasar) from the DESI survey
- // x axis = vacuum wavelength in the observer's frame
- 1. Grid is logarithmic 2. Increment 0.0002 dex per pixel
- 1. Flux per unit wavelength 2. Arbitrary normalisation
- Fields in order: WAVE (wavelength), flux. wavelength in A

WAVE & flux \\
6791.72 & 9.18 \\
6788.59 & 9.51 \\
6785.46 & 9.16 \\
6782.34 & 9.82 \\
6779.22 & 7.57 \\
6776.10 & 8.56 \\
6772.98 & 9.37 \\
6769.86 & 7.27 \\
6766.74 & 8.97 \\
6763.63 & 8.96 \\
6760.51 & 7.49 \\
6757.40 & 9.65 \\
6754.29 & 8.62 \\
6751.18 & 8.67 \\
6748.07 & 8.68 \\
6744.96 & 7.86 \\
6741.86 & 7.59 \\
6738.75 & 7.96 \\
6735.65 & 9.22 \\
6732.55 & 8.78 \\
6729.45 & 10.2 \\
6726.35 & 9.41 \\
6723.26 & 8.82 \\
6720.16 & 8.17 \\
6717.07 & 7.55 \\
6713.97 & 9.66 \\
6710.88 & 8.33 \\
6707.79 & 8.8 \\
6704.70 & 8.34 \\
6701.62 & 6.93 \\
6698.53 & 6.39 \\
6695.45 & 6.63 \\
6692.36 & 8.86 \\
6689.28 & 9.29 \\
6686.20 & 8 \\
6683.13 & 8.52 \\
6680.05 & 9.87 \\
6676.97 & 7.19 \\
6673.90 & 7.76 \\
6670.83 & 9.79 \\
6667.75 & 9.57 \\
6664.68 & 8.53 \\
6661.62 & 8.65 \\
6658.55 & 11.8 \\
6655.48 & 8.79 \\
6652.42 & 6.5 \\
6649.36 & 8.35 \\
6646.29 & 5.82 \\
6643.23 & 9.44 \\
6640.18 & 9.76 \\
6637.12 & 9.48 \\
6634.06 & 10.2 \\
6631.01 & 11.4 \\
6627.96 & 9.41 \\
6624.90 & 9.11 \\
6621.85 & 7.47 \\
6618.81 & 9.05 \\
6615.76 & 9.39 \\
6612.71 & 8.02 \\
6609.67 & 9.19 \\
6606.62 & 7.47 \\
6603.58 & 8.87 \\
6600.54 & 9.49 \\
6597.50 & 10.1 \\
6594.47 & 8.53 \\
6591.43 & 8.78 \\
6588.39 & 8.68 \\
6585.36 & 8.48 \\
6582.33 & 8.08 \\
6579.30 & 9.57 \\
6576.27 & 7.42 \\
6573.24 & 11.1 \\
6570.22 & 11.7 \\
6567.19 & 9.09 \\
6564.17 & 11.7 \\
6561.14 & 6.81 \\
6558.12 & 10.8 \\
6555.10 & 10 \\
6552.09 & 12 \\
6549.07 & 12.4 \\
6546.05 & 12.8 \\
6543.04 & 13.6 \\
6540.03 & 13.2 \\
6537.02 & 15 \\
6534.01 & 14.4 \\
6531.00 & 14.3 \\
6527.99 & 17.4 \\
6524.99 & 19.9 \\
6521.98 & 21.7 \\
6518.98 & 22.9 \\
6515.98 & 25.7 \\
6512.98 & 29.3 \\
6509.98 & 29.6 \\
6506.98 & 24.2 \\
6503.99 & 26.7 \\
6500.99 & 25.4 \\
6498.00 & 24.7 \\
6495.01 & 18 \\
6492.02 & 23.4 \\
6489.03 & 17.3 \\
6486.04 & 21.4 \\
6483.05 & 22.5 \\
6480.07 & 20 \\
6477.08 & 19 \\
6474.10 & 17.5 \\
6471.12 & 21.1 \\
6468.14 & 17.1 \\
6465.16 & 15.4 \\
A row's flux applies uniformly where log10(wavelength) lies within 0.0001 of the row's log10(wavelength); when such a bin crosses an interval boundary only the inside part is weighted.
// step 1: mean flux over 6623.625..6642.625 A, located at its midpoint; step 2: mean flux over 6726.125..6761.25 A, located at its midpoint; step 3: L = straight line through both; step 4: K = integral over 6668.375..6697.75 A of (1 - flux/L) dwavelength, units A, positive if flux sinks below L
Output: 2.9 A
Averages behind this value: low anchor 9.88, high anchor 8.68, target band 8.42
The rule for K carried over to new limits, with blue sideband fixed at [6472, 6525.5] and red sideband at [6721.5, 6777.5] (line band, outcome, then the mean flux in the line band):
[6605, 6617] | 5.8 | 8.5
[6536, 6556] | 7.3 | 12.7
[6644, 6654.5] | 5.2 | 7.17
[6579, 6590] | 5.7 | 8.61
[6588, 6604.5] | 7.8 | 9.11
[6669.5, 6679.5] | 3.5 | 8.38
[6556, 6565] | 4.5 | 9.63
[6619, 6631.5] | 5.2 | 9.15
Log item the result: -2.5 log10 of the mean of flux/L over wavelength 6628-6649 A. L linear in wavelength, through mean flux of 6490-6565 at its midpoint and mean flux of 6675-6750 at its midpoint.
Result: 0.31 mag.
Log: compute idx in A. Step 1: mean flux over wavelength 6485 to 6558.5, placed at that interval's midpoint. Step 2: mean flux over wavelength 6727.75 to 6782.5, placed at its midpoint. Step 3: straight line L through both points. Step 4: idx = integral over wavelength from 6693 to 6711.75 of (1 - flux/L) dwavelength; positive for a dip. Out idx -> 5.7 A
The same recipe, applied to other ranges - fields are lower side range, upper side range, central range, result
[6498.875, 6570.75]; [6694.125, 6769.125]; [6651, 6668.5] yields 3.98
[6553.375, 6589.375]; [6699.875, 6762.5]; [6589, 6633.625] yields 0.96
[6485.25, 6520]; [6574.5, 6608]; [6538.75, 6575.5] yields 8.57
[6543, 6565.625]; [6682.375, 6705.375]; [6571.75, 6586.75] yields 2.28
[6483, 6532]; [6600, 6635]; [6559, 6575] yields 5.44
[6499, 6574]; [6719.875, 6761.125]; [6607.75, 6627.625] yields 7.18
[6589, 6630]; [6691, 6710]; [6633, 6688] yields -3.86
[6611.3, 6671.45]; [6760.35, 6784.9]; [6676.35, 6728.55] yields 2.91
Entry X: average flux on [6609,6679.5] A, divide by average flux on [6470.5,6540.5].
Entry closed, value 0.42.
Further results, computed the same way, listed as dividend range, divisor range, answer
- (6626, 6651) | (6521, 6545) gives 0.58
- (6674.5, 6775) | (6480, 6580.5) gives 0.49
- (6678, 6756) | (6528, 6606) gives 0.78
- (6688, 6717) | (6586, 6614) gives 0.92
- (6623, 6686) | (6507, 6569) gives 0.55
